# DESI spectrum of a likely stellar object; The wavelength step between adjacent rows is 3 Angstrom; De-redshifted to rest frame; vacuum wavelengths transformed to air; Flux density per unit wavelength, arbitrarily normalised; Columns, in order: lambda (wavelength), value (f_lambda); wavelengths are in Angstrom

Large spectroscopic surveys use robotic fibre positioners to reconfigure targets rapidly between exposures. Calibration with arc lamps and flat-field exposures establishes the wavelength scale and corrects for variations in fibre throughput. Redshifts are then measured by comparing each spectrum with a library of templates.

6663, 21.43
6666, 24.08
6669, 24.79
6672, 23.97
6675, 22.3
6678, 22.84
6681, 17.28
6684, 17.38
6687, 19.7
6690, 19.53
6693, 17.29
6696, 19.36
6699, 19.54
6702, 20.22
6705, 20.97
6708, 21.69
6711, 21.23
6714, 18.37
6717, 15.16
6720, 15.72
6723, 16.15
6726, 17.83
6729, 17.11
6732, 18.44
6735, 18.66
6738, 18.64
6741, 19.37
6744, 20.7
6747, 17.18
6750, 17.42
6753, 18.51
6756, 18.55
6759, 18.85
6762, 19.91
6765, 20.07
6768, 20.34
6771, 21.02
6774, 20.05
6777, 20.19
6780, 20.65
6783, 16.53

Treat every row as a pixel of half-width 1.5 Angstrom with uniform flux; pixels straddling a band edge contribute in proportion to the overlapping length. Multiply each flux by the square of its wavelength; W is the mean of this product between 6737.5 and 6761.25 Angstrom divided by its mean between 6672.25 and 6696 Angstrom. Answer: 1.0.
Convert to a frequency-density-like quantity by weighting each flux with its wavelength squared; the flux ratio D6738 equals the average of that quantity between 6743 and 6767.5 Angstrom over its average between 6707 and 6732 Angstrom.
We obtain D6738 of 1.07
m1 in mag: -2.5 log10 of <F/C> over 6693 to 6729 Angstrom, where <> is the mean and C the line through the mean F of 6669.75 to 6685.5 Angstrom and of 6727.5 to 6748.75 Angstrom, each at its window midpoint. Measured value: 0.059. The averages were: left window 20.9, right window 18.6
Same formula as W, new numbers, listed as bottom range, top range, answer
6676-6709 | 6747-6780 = 1.01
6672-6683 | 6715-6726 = 0.77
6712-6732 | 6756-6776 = 1.19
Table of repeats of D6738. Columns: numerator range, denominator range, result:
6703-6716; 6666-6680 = 0.88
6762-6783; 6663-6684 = 0.94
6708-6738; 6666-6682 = 0.80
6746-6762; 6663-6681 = 0.82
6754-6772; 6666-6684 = 0.92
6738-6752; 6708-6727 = 1.06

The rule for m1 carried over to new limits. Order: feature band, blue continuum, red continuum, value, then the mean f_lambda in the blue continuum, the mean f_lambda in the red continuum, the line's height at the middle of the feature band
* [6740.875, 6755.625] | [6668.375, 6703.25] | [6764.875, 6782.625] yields 0.091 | 20.2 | 20.2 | 20.2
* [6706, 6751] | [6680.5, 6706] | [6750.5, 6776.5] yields 0.060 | 19.1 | 19.6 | 19.3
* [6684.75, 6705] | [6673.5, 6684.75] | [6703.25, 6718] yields 0.030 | 20.1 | 19.6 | 19.9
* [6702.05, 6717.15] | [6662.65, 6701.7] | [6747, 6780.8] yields 0.019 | 20.7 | 19.5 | 20.3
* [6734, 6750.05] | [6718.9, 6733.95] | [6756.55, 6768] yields -0.033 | 17.1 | 19.6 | 18.2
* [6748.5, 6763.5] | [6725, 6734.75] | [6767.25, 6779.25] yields 0.044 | 17.9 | 20.4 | 19.4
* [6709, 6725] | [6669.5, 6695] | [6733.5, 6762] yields 0.115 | 20.2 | 18.7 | 19.4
